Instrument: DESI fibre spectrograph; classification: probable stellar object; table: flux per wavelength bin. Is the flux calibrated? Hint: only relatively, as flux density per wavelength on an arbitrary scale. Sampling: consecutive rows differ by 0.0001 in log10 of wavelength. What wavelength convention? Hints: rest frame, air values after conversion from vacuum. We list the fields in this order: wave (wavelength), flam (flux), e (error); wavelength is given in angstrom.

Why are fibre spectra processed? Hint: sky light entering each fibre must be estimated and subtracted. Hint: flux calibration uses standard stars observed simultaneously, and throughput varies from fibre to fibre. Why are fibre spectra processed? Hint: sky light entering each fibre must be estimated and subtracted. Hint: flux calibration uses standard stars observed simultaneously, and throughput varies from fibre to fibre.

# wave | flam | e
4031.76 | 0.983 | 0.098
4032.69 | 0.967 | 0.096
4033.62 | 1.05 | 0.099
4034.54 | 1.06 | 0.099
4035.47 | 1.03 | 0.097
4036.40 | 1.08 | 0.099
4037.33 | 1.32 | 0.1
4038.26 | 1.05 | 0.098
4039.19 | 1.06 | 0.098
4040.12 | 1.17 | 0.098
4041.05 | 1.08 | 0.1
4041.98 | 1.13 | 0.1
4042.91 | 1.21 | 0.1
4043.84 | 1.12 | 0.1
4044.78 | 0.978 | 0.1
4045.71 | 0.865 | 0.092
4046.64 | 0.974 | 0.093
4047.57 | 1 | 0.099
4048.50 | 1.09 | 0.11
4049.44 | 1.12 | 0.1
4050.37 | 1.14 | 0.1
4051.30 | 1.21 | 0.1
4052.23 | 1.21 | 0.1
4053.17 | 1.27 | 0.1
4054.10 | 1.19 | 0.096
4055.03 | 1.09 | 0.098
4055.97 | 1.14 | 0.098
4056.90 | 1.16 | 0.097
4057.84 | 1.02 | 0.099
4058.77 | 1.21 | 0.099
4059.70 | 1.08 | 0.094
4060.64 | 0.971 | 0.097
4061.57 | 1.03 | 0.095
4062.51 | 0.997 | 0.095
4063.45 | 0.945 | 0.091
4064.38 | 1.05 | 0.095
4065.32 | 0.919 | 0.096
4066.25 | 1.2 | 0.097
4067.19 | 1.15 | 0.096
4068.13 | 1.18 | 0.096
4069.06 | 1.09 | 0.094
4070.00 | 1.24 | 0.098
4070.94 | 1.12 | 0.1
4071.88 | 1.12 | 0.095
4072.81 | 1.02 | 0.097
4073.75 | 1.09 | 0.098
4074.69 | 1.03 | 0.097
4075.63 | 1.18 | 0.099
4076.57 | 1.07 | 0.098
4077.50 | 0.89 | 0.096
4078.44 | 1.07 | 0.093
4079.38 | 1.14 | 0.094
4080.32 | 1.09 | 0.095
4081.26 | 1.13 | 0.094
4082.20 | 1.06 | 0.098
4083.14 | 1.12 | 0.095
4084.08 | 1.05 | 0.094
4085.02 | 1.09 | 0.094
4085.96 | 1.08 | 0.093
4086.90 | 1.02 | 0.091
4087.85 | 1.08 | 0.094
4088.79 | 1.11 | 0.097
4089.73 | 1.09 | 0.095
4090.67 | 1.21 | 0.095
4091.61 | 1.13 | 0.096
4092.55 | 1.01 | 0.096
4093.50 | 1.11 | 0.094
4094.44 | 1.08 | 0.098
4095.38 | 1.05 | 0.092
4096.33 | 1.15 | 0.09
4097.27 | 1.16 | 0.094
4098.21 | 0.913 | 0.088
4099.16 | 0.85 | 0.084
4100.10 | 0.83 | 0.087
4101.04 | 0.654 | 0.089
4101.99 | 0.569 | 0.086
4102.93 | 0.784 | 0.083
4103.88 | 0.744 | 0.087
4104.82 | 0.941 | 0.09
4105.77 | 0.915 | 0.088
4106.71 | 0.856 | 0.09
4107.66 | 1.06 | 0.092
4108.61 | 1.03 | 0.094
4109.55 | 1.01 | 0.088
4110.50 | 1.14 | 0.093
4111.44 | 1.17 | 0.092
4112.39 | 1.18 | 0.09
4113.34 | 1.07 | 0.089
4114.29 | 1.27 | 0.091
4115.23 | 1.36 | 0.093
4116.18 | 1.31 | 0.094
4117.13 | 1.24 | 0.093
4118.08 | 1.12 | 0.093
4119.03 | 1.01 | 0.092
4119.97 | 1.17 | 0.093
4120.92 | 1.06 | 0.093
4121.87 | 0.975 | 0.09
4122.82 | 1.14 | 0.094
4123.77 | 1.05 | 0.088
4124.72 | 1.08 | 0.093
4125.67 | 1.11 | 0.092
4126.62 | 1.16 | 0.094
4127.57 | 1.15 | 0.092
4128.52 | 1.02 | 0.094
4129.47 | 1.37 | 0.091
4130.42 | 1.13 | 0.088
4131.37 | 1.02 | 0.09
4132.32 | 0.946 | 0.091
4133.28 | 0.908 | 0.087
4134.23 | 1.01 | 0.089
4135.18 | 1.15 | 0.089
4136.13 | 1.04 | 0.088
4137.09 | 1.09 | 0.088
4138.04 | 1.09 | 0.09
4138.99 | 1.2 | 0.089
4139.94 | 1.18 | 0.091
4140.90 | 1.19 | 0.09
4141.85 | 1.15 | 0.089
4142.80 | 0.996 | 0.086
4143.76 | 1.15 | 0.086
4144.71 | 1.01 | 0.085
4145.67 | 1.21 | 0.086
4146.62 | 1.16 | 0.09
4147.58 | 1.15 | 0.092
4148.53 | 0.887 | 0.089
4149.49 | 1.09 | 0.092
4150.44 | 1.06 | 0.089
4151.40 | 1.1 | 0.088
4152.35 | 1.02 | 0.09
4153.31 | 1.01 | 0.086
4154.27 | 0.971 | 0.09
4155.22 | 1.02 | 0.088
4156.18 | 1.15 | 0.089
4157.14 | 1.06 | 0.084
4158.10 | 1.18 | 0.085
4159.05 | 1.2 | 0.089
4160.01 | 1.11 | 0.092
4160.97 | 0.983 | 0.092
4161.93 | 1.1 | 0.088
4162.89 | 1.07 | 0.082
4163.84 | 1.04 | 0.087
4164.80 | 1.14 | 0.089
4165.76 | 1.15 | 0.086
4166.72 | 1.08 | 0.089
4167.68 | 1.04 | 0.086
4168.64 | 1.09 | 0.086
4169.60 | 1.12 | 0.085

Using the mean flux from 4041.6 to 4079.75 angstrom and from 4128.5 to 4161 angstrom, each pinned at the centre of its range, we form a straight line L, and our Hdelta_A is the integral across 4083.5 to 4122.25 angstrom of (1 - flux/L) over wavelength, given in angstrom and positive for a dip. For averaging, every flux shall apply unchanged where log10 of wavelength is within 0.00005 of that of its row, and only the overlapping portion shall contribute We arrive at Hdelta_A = 1.7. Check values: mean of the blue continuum 1.09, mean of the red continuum 1.09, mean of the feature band 1.04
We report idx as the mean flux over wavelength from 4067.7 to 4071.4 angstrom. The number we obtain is 1.16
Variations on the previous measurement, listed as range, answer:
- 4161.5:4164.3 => 1.07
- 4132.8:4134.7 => 0.958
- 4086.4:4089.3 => 1.07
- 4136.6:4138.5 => 1.09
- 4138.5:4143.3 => 1.14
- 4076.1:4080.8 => 1.05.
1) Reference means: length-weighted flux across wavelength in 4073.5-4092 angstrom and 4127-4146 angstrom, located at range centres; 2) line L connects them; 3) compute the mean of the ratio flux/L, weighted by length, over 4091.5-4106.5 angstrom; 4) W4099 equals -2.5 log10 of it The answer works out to 0.18 mag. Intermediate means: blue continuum 1.09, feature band 0.925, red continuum 1.1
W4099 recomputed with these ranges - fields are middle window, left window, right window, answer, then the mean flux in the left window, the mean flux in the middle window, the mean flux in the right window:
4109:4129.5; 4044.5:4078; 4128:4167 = -0.05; 1.09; 1.14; 1.09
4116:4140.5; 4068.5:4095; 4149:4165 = -0.02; 1.09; 1.1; 1.08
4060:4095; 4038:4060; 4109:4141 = 0.03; 1.11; 1.08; 1.12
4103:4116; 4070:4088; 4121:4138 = 0.03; 1.08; 1.05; 1.08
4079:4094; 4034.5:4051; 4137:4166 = -0.01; 1.08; 1.09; 1.09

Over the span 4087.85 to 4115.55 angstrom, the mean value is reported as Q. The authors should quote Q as 1.01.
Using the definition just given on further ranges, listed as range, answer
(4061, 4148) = 1.07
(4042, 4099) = 1.09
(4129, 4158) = 1.08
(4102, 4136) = 1.07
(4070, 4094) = 1.09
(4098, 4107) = 0.802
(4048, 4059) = 1.15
